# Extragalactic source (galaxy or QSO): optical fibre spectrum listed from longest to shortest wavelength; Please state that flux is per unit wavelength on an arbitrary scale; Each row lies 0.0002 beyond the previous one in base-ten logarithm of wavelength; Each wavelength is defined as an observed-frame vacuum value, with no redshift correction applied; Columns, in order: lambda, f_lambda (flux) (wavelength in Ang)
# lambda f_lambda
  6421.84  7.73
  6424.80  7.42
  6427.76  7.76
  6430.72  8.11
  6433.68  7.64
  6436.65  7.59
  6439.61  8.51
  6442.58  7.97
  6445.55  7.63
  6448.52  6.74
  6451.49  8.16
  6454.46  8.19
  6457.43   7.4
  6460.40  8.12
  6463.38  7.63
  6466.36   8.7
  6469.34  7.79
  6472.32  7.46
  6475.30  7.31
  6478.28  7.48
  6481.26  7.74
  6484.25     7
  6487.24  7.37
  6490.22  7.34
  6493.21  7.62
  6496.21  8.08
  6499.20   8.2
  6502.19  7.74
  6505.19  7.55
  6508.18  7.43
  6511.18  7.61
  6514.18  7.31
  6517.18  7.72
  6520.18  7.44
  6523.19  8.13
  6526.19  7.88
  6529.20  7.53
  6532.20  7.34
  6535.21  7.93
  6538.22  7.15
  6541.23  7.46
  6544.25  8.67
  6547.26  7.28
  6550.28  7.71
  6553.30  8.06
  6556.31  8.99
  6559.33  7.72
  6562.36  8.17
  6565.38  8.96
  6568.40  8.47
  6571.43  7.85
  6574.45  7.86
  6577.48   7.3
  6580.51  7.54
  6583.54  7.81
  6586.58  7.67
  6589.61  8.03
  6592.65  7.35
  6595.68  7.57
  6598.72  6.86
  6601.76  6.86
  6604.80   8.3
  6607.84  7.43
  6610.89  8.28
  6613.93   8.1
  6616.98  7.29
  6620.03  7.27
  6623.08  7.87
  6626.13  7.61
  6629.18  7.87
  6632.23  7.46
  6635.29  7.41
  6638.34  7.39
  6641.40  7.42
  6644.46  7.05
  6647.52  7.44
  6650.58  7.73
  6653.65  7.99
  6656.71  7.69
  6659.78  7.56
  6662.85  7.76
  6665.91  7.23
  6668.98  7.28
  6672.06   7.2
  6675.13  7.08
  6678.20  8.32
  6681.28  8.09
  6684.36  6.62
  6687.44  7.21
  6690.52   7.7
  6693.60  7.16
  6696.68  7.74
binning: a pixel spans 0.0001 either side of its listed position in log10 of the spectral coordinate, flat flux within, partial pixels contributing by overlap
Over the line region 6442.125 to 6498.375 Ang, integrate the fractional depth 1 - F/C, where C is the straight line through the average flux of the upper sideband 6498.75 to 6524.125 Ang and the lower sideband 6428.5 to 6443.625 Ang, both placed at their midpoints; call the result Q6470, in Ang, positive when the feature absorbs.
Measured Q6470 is 1.0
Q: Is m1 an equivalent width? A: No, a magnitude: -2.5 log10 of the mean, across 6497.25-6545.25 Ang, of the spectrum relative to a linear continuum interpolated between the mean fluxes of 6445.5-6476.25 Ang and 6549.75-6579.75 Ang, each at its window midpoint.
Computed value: 0.038 mag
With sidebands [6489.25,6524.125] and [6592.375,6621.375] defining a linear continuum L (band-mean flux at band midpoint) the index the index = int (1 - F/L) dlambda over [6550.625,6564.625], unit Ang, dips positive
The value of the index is -1.1 Ang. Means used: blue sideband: 7.68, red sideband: 7.54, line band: 8.23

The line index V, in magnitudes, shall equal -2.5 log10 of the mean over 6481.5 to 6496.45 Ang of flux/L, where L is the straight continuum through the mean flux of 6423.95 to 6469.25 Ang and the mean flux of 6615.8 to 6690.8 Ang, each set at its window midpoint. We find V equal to 0.05 mag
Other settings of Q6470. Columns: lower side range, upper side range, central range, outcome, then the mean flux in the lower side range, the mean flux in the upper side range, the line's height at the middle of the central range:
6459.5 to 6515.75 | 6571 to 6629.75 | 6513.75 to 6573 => -2.02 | 7.65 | 7.63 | 7.64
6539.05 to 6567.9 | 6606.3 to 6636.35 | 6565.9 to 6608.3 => 1.16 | 8.1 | 7.66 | 7.88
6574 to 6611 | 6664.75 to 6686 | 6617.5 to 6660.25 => -0.41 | 7.57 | 7.4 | 7.48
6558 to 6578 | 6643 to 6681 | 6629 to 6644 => 0.49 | 8.09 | 7.55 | 7.69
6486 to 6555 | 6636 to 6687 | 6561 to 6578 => -1.19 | 7.68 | 7.48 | 7.61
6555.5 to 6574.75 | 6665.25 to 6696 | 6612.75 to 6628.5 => 0.47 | 8.29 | 7.4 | 7.86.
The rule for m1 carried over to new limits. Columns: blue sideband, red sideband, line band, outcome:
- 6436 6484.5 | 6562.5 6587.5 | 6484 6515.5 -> 0.03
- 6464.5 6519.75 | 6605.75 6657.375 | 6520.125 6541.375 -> 0.00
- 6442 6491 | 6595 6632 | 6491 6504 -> -0.03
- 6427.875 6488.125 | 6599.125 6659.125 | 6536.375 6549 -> 0.00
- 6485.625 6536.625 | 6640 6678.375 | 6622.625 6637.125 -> -0.01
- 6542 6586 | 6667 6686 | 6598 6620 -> 0.03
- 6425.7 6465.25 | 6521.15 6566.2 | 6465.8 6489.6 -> 0.04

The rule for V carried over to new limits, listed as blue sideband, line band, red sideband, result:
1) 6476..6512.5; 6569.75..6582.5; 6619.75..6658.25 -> -0.01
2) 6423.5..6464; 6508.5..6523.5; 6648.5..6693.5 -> 0.02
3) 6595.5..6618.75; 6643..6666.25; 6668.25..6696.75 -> -0.01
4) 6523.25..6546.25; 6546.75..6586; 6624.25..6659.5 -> -0.04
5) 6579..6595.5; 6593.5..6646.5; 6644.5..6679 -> 0.01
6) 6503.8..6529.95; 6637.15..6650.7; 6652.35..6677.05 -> 0.02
